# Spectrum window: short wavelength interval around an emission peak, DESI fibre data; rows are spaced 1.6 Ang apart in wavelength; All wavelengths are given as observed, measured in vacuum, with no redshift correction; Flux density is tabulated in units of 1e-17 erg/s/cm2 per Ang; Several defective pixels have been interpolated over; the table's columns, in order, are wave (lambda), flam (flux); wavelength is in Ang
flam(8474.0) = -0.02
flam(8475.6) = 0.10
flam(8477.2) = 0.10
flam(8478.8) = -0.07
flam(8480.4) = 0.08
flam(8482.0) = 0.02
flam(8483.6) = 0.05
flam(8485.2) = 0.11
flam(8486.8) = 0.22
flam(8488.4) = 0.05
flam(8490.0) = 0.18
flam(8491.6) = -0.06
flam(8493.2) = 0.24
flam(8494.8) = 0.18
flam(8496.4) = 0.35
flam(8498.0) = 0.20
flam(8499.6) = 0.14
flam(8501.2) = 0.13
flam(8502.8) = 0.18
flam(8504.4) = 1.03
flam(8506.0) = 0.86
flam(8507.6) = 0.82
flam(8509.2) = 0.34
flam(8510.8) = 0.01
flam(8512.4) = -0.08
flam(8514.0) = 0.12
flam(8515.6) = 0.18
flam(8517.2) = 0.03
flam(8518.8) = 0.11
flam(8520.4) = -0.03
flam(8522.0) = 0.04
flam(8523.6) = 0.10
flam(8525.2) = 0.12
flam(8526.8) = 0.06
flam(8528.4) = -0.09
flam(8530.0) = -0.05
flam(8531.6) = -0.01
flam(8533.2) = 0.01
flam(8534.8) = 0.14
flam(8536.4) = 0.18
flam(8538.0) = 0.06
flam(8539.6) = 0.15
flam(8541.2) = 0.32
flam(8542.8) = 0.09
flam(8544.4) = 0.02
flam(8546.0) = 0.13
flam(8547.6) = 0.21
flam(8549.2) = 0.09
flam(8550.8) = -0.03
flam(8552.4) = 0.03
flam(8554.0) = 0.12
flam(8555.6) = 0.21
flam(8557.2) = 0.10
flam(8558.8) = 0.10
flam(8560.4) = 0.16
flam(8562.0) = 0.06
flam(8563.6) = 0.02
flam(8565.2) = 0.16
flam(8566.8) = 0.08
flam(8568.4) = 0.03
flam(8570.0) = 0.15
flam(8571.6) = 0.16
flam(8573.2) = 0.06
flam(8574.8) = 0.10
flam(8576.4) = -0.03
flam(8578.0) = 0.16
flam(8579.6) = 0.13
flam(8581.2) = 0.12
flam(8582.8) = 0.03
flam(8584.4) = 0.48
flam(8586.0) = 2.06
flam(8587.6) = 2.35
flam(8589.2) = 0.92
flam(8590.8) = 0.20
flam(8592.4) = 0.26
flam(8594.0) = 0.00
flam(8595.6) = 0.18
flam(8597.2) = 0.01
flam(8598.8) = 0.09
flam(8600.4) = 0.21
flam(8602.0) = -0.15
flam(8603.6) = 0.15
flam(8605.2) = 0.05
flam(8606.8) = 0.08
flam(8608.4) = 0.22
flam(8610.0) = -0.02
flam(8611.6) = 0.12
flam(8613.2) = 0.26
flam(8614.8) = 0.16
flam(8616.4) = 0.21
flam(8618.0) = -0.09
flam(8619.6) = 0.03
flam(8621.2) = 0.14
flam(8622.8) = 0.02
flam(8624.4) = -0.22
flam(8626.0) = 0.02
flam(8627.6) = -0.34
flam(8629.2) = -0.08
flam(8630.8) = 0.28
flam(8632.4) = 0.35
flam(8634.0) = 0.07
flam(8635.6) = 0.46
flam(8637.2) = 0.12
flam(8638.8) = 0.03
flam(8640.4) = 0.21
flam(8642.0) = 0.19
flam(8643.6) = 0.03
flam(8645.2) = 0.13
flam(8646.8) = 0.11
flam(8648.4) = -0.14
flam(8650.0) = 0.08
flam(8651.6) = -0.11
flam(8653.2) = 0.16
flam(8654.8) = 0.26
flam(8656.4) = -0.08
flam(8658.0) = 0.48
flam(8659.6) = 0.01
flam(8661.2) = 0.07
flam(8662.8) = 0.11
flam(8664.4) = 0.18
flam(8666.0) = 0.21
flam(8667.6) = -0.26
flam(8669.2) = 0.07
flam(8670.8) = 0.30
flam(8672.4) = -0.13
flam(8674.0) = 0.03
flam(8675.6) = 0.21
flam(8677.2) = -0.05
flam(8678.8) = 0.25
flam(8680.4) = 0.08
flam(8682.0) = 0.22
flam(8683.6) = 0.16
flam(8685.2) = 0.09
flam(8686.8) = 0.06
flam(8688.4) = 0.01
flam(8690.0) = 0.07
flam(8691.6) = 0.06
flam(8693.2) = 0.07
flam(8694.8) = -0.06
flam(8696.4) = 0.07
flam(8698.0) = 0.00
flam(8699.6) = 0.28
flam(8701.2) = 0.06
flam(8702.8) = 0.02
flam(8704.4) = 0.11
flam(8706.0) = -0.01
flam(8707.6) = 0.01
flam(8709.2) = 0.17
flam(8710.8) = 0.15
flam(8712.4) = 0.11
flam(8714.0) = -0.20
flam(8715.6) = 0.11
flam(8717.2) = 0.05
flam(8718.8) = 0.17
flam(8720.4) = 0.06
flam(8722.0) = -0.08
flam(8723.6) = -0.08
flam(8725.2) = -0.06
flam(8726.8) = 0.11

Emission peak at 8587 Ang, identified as [O III] 5007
